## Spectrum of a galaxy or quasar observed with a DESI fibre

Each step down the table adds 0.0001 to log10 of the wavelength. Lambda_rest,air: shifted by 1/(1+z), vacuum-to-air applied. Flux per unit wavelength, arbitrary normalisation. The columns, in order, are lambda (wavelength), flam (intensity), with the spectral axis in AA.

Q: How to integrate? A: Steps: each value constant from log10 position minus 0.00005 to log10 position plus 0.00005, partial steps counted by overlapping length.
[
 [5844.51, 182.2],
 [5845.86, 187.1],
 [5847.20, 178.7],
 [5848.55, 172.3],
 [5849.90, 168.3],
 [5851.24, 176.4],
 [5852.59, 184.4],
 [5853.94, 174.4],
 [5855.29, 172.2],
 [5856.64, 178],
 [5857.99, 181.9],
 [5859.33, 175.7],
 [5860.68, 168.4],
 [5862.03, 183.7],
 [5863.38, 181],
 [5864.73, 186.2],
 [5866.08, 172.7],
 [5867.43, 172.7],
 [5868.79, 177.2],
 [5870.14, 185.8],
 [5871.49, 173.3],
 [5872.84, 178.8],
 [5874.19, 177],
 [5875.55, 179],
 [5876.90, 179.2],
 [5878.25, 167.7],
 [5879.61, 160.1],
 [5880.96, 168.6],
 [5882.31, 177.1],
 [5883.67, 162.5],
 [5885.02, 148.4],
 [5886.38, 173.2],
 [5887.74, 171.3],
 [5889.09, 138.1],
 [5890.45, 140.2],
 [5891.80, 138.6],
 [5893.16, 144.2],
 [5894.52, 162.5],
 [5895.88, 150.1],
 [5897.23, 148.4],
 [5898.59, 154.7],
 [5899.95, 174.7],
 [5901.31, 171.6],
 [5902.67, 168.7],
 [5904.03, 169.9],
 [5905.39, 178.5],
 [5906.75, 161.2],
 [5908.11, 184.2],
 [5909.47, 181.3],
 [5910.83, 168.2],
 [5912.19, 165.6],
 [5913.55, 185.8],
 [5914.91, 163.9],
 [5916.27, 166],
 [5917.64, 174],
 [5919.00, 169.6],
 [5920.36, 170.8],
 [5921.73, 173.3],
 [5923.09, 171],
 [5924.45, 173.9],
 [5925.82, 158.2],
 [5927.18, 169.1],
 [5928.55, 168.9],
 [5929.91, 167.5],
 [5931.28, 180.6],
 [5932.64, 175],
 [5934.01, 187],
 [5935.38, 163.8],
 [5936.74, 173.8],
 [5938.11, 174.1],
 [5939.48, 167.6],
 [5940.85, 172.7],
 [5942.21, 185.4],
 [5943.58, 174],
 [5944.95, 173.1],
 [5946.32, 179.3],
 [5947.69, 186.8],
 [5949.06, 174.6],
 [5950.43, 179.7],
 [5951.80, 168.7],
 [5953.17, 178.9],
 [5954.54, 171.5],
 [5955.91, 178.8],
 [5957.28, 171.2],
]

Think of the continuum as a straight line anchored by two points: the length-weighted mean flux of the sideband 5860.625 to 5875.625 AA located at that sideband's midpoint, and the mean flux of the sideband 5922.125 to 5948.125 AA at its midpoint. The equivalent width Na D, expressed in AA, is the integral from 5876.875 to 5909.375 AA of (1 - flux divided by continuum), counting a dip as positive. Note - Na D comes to 2.6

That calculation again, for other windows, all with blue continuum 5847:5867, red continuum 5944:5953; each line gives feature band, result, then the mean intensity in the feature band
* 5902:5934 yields 0.92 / 172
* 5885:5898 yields 1.85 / 152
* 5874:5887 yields 0.58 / 169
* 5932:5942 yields 0.17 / 174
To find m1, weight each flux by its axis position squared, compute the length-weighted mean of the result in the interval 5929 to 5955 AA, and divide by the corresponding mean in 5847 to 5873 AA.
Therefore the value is 1.02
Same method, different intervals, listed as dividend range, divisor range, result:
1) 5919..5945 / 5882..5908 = 1.09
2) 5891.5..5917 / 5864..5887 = 0.97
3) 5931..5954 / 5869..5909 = 1.08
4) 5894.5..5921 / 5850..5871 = 0.96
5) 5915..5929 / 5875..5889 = 1.02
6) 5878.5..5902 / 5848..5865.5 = 0.90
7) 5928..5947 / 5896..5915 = 1.04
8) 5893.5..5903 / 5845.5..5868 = 0.92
